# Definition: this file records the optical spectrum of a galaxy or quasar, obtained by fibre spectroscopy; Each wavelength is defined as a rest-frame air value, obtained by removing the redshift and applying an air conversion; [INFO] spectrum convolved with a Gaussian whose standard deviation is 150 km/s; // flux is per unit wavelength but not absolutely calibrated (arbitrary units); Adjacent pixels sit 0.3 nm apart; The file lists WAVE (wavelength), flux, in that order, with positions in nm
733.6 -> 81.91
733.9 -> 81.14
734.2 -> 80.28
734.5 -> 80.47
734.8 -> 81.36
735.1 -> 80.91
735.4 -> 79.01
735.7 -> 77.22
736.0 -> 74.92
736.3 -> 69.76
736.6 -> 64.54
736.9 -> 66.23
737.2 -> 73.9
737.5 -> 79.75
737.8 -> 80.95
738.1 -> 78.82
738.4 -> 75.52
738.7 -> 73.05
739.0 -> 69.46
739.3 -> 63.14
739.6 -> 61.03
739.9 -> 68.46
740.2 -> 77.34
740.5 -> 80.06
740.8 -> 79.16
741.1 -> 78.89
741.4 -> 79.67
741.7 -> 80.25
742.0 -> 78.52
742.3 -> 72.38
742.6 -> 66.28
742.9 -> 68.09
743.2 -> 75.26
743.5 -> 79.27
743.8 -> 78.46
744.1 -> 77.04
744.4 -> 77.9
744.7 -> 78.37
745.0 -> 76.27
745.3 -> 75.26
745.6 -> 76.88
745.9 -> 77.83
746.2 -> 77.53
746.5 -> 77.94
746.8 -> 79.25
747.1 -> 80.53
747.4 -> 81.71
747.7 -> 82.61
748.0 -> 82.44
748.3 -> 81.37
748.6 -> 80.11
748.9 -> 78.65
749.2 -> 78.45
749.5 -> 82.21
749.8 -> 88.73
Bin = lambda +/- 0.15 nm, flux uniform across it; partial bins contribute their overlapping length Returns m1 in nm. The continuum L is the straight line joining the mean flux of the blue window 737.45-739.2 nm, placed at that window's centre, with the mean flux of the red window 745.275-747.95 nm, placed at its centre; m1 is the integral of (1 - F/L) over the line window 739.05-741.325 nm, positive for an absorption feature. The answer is 0.11 nm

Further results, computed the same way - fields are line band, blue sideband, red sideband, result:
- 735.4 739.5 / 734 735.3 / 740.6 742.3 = 0.36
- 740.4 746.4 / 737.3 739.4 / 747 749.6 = 0.09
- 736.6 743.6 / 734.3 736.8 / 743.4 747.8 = 0.28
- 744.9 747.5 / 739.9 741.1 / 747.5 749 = 0.07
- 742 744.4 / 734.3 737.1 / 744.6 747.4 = 0.09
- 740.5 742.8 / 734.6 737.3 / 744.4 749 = 0.01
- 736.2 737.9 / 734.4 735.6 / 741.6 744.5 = 0.14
